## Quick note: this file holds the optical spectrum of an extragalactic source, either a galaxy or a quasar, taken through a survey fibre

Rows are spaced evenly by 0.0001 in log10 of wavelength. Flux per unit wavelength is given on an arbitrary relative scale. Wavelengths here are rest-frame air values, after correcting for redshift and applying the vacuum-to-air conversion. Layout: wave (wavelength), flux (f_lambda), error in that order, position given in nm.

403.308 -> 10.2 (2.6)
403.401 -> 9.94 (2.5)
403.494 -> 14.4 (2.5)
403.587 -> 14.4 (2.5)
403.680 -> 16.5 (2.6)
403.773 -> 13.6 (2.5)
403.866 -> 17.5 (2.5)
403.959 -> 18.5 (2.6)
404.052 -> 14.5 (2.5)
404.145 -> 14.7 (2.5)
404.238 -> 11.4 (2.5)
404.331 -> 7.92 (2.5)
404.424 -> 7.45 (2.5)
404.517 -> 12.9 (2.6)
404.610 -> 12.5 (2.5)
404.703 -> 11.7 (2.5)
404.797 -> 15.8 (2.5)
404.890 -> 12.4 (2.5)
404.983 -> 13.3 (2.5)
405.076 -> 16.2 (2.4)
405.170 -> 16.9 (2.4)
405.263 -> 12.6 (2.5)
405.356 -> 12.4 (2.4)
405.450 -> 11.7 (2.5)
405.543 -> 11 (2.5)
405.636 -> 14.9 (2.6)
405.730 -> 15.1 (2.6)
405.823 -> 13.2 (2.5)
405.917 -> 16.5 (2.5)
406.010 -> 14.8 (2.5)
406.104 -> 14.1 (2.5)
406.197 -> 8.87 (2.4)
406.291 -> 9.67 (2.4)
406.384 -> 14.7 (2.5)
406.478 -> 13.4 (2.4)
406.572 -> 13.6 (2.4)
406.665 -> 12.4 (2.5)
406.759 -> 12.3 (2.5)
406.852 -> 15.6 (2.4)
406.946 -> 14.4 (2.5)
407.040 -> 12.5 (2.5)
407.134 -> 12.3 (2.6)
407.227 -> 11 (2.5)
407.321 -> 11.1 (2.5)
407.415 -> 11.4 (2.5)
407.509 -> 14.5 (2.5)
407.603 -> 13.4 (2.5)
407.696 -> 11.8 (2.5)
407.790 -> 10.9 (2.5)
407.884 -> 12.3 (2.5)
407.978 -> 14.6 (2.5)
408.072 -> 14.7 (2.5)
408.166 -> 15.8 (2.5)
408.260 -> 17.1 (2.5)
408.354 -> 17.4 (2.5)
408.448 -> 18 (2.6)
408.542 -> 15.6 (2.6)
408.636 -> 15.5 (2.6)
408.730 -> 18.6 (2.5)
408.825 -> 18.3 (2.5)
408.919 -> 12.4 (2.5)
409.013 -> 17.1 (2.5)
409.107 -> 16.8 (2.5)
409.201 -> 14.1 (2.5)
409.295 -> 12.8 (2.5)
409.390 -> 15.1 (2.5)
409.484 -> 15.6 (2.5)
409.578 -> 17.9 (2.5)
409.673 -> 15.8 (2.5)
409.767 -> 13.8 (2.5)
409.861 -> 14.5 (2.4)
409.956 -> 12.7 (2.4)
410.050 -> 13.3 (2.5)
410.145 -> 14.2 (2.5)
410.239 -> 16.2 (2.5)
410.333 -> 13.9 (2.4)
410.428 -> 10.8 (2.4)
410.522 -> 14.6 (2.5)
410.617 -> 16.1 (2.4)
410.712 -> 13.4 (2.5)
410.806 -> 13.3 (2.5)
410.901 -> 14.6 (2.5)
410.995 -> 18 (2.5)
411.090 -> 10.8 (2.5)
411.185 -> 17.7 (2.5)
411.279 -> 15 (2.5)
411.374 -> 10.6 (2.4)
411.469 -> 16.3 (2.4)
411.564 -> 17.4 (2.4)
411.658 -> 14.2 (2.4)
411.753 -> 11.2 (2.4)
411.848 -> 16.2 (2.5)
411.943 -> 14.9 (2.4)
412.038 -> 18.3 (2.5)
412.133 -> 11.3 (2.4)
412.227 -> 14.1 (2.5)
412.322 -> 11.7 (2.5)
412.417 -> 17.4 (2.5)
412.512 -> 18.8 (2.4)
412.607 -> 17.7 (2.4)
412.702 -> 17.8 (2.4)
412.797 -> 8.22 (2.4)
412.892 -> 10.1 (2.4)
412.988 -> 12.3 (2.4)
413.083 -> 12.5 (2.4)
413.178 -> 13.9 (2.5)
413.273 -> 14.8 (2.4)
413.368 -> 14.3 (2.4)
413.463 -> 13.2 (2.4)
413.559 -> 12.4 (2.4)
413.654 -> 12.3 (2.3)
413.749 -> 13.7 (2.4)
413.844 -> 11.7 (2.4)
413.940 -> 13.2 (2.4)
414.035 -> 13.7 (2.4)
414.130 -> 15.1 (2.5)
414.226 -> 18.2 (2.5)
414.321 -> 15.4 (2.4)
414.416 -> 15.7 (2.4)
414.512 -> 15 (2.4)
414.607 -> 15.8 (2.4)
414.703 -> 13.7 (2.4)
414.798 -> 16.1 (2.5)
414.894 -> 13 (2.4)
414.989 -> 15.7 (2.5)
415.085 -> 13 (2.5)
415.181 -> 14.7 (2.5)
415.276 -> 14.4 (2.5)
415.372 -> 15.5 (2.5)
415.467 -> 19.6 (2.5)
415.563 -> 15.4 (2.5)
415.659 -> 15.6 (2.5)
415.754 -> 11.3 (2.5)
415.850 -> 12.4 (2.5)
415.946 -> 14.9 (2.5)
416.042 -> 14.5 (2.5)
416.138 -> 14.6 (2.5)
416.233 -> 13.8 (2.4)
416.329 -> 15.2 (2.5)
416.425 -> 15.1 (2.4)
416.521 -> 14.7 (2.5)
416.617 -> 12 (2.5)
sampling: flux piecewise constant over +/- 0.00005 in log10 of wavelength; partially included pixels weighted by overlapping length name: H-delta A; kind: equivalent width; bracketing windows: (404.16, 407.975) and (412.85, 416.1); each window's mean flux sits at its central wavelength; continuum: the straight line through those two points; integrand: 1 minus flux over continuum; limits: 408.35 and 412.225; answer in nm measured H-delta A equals -0.413 nm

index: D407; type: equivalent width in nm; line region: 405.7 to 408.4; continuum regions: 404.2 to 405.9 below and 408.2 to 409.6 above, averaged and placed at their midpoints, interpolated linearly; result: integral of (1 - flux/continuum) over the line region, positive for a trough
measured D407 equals 0.20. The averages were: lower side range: 12.8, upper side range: 16.1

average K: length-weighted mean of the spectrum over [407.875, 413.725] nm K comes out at 14.7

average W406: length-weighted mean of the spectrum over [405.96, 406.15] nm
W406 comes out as 14.5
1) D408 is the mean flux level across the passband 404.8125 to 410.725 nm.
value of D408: 14.1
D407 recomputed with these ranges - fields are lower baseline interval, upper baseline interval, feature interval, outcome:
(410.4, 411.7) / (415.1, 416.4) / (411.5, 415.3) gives 0.08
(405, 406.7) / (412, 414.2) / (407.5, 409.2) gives -0.21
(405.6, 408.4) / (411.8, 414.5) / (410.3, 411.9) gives -0.04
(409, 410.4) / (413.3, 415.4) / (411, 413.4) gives 0.03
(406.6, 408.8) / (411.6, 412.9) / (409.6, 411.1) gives 0.01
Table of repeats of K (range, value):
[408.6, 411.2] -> 14.9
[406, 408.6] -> 13.5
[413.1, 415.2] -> 14.3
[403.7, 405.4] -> 13.5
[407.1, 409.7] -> 14.7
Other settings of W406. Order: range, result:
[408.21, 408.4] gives 17.2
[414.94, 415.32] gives 14.5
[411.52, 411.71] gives 15.7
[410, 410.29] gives 14.6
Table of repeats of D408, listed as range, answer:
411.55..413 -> 14.5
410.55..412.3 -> 14.6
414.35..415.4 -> 14.8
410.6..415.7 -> 14.5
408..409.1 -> 16.4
